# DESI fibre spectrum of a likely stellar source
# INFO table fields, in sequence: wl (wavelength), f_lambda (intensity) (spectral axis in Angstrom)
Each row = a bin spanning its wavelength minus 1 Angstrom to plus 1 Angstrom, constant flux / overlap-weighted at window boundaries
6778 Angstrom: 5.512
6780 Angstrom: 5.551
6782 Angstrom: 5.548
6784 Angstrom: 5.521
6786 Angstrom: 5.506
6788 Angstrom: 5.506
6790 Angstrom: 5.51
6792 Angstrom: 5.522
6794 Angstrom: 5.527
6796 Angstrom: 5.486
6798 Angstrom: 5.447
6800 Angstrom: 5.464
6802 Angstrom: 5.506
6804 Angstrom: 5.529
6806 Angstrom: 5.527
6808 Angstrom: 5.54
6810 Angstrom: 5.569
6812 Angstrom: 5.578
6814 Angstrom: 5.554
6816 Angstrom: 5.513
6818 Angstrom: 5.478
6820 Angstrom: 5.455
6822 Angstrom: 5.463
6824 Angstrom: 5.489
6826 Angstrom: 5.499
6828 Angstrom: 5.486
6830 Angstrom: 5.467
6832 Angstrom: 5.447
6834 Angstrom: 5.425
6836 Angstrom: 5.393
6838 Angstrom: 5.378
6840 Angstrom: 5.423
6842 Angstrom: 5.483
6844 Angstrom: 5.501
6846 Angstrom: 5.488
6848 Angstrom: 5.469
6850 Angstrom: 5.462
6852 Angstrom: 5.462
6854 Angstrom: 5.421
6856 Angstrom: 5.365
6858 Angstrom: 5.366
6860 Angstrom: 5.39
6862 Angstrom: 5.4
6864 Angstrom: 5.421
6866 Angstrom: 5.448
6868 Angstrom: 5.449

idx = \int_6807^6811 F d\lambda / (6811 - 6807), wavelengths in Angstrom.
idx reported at 5.55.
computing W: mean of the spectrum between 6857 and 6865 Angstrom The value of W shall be 5.39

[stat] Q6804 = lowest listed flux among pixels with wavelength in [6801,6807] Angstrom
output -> 5.506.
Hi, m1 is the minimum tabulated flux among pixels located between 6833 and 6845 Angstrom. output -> 5.378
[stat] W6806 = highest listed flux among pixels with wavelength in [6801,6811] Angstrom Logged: 5.569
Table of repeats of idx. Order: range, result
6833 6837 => 5.41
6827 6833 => 5.47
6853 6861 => 5.39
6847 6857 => 5.44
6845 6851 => 5.47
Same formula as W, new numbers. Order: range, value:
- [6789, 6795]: 5.52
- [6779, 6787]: 5.53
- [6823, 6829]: 5.49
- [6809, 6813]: 5.57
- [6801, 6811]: 5.53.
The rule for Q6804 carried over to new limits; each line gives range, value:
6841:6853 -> 5.462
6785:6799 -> 5.447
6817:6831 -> 5.455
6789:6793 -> 5.51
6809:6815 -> 5.554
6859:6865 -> 5.39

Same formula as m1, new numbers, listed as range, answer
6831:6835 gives 5.425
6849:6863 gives 5.365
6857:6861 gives 5.366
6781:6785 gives 5.521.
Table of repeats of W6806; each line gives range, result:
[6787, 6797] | 5.527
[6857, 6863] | 5.4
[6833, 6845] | 5.501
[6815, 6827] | 5.513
